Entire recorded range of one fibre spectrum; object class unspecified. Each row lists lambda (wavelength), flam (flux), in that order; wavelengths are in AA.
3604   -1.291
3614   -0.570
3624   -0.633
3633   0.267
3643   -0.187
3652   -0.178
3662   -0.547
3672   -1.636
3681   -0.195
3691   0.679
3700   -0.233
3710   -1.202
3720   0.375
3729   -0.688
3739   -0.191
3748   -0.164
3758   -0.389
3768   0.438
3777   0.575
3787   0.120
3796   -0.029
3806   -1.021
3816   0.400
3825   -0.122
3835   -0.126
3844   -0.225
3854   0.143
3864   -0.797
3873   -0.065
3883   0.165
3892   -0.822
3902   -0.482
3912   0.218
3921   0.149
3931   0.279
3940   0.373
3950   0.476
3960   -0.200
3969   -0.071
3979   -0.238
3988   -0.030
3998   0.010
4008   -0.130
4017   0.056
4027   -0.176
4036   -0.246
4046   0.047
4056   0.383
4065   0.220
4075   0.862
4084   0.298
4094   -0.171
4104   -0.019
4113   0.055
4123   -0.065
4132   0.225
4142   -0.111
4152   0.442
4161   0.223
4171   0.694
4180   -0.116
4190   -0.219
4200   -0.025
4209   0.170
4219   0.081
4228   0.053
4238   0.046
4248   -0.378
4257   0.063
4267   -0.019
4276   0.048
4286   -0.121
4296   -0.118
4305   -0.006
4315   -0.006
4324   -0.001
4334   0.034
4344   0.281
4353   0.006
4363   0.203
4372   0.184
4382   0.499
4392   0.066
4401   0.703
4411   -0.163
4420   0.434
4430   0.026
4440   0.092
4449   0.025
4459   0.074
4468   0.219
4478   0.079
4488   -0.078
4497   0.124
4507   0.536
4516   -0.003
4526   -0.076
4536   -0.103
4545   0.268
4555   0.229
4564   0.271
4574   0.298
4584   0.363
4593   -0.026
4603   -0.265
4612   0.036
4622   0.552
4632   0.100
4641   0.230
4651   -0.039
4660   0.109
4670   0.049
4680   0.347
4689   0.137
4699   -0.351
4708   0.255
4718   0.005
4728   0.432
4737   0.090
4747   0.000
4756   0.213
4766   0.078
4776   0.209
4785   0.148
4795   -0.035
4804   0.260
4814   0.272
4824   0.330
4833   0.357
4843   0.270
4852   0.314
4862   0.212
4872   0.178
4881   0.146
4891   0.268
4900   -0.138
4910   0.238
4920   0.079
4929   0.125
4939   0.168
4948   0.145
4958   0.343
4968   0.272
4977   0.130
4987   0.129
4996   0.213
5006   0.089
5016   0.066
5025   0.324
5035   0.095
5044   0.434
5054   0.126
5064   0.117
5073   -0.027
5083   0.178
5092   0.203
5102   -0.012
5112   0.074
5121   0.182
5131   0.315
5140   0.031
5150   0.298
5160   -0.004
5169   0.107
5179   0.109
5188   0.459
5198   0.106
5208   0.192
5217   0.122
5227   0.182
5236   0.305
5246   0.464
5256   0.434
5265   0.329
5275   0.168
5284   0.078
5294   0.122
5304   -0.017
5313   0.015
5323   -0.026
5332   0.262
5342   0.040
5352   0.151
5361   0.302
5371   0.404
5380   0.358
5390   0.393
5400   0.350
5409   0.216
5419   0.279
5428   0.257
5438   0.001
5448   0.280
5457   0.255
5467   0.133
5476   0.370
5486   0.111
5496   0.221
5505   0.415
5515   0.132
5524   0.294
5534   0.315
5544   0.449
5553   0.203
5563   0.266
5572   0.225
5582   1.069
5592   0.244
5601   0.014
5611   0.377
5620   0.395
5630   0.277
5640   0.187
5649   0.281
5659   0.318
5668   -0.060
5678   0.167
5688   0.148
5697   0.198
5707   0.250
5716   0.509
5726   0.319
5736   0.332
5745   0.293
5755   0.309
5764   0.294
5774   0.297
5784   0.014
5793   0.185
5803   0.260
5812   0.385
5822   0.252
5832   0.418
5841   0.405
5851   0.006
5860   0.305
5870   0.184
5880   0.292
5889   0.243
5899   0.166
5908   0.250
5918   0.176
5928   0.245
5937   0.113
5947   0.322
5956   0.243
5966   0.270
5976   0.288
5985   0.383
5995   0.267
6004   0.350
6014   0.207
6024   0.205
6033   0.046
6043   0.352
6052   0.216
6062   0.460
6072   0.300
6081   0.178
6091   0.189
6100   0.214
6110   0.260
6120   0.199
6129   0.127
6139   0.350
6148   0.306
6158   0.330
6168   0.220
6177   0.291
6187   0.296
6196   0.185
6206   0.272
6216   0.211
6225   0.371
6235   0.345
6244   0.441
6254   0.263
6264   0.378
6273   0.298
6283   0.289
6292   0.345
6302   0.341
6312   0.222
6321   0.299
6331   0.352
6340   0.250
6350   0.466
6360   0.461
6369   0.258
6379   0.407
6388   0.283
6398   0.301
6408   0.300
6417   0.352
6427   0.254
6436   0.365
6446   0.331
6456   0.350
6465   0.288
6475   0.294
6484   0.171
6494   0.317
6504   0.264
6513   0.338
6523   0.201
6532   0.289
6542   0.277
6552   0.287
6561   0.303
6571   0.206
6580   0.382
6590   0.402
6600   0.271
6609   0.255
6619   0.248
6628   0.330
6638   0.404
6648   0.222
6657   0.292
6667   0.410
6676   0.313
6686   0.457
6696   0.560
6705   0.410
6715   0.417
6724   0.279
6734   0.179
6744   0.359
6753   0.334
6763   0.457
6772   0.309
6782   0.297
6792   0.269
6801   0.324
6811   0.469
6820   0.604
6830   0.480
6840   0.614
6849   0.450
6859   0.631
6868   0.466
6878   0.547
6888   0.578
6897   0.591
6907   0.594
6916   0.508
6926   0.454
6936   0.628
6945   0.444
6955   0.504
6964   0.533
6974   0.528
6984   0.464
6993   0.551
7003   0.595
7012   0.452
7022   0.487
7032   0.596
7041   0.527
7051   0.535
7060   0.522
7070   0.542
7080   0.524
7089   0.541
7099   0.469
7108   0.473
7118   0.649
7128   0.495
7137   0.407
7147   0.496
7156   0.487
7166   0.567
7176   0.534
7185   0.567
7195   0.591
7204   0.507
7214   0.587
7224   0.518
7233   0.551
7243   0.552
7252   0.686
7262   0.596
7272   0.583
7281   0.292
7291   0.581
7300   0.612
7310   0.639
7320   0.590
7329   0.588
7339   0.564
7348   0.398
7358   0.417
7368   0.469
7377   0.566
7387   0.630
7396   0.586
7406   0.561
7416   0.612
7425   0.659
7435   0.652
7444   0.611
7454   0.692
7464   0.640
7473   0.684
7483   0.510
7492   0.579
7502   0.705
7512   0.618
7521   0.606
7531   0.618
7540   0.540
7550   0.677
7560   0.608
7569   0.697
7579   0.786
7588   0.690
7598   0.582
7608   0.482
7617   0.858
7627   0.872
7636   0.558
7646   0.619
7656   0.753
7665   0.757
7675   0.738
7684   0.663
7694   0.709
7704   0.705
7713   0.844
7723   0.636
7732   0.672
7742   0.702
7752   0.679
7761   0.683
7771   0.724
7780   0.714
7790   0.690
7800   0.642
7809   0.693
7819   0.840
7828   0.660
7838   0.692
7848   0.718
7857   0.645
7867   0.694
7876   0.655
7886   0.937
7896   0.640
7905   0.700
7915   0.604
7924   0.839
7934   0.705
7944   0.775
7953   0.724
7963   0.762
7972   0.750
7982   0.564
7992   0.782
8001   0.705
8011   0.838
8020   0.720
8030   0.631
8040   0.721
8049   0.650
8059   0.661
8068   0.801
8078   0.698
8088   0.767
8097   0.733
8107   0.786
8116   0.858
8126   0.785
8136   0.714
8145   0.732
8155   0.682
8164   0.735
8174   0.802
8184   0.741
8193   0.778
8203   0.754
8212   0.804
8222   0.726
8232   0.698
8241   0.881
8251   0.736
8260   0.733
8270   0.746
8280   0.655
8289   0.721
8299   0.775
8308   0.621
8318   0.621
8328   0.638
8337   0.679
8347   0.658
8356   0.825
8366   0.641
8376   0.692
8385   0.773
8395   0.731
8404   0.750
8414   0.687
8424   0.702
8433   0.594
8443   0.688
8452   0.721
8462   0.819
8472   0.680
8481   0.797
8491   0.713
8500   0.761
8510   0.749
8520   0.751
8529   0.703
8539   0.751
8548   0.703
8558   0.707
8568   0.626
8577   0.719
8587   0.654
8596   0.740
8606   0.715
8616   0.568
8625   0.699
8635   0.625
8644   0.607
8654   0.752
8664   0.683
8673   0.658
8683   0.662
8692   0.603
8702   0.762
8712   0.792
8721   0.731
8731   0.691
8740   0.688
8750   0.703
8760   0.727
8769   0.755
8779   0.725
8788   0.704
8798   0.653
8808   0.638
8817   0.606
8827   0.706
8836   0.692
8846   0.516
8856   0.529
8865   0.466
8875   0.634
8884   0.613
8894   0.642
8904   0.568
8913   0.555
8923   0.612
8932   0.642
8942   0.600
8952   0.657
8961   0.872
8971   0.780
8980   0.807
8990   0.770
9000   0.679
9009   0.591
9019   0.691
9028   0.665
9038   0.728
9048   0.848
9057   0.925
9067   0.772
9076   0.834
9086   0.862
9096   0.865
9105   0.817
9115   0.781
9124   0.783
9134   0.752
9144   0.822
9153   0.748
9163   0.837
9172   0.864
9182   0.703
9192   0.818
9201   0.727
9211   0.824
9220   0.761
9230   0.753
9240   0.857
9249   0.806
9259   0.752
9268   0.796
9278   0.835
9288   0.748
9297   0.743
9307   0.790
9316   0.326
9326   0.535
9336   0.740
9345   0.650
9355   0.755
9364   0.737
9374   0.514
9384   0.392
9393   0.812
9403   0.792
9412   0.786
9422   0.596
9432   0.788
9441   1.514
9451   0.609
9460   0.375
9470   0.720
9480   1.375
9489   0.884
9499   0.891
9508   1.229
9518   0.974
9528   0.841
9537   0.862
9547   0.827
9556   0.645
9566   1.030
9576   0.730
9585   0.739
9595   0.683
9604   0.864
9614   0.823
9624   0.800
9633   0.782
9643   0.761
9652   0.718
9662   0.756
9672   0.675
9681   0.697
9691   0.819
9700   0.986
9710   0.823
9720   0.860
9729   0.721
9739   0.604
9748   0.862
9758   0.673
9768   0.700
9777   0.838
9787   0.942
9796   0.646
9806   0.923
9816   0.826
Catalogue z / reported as 0.71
